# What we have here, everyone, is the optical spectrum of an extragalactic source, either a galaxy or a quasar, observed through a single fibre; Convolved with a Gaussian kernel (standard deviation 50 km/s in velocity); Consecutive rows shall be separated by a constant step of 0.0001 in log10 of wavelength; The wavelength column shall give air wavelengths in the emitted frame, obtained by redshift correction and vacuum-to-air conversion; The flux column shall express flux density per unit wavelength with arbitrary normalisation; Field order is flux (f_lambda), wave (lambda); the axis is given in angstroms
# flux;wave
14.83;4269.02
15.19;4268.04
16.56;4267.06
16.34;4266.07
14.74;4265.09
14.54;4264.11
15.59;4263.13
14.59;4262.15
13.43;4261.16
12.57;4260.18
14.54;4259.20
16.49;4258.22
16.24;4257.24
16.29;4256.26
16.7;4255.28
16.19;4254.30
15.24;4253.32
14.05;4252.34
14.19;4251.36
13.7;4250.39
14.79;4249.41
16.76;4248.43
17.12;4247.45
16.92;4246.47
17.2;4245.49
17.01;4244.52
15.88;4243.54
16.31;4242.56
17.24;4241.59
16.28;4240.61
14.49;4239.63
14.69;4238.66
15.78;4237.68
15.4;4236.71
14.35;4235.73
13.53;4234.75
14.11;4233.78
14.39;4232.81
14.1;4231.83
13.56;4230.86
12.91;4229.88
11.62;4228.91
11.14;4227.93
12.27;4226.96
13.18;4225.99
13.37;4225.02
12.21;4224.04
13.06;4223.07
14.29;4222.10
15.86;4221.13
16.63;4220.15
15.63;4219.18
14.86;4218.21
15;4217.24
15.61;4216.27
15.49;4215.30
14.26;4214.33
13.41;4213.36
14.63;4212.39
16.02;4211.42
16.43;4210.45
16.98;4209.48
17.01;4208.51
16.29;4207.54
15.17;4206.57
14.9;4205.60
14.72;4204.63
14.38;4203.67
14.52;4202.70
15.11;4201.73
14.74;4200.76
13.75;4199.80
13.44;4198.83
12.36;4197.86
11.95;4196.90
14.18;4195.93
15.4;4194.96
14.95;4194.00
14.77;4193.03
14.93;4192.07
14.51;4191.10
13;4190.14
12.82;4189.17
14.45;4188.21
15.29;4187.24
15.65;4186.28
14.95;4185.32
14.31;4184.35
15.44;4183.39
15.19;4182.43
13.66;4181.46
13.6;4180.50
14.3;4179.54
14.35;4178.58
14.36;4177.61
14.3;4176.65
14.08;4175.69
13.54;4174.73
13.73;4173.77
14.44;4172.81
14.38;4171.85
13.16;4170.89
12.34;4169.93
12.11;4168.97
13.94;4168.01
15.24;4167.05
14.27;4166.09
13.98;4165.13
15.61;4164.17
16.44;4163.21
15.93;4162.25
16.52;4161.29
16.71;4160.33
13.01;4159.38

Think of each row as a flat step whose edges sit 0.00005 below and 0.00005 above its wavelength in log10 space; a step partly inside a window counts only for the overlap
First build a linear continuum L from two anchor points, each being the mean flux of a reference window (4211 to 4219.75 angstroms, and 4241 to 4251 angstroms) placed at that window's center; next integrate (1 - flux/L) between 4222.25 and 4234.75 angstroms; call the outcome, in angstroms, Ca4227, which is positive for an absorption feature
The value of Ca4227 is 2.01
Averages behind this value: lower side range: 15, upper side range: 16.3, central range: 13.1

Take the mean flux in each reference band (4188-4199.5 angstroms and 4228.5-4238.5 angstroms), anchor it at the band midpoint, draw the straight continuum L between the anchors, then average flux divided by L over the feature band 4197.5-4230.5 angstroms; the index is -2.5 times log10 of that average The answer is -0.04 mag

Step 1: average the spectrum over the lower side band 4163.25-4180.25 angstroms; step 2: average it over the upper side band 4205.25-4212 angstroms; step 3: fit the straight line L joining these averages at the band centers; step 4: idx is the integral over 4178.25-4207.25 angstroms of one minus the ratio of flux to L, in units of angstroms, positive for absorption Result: 1.6 angstroms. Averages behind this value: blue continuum 14.1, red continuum 16.1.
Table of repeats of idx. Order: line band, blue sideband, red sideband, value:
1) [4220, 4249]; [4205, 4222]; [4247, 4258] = 1.58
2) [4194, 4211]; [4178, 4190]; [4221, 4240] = -0.79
